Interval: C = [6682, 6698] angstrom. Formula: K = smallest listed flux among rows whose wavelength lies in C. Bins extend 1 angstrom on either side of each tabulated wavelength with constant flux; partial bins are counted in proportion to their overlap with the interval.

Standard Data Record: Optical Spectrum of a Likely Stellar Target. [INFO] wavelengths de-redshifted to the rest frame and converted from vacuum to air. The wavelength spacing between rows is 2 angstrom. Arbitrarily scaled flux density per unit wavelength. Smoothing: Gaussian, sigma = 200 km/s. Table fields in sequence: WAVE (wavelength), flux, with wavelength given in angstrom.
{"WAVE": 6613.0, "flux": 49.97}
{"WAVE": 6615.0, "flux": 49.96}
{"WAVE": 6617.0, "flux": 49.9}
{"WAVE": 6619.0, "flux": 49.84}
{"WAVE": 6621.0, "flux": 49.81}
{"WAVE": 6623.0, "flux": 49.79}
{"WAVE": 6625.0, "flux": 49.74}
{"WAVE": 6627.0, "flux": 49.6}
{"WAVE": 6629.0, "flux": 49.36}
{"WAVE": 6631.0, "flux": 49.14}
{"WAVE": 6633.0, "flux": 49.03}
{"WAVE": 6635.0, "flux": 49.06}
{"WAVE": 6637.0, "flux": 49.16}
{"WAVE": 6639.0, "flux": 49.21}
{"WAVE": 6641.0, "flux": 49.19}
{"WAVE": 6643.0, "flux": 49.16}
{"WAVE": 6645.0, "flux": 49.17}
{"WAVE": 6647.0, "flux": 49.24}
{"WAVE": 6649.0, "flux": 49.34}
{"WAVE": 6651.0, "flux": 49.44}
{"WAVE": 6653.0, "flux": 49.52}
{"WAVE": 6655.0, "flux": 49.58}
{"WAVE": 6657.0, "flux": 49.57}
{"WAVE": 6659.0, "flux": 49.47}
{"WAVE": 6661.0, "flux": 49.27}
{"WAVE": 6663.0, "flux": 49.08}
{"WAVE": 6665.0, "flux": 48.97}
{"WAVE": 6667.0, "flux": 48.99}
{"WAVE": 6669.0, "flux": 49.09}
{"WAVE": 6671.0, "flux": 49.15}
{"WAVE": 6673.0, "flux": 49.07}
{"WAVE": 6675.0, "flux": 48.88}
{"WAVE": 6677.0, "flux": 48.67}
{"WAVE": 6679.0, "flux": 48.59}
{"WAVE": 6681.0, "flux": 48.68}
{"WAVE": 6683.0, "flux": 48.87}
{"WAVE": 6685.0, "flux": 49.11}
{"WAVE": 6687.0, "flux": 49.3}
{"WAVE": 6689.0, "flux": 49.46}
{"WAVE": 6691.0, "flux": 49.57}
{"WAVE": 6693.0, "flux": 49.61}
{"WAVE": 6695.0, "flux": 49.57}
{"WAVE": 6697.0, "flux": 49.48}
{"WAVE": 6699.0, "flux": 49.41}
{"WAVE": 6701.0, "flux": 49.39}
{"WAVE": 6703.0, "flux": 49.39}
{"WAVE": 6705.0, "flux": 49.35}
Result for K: 48.87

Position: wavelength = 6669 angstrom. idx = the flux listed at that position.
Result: 49.09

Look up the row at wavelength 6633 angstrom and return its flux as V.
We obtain 49.03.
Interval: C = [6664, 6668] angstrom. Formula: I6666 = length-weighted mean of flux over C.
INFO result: 49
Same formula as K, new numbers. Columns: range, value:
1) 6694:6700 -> 49.41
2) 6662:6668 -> 48.97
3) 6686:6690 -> 49.3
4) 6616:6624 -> 49.79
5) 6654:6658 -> 49.57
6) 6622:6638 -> 49.03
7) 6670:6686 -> 48.59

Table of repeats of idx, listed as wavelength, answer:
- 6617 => 49.9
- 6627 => 49.6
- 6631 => 49.14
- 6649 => 49.34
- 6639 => 49.21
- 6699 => 49.41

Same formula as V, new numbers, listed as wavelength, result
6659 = 49.47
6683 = 48.87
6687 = 49.3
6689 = 49.46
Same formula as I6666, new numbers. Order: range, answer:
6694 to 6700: 49.5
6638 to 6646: 49.2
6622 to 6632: 49.5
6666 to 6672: 49.1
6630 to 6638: 49.1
